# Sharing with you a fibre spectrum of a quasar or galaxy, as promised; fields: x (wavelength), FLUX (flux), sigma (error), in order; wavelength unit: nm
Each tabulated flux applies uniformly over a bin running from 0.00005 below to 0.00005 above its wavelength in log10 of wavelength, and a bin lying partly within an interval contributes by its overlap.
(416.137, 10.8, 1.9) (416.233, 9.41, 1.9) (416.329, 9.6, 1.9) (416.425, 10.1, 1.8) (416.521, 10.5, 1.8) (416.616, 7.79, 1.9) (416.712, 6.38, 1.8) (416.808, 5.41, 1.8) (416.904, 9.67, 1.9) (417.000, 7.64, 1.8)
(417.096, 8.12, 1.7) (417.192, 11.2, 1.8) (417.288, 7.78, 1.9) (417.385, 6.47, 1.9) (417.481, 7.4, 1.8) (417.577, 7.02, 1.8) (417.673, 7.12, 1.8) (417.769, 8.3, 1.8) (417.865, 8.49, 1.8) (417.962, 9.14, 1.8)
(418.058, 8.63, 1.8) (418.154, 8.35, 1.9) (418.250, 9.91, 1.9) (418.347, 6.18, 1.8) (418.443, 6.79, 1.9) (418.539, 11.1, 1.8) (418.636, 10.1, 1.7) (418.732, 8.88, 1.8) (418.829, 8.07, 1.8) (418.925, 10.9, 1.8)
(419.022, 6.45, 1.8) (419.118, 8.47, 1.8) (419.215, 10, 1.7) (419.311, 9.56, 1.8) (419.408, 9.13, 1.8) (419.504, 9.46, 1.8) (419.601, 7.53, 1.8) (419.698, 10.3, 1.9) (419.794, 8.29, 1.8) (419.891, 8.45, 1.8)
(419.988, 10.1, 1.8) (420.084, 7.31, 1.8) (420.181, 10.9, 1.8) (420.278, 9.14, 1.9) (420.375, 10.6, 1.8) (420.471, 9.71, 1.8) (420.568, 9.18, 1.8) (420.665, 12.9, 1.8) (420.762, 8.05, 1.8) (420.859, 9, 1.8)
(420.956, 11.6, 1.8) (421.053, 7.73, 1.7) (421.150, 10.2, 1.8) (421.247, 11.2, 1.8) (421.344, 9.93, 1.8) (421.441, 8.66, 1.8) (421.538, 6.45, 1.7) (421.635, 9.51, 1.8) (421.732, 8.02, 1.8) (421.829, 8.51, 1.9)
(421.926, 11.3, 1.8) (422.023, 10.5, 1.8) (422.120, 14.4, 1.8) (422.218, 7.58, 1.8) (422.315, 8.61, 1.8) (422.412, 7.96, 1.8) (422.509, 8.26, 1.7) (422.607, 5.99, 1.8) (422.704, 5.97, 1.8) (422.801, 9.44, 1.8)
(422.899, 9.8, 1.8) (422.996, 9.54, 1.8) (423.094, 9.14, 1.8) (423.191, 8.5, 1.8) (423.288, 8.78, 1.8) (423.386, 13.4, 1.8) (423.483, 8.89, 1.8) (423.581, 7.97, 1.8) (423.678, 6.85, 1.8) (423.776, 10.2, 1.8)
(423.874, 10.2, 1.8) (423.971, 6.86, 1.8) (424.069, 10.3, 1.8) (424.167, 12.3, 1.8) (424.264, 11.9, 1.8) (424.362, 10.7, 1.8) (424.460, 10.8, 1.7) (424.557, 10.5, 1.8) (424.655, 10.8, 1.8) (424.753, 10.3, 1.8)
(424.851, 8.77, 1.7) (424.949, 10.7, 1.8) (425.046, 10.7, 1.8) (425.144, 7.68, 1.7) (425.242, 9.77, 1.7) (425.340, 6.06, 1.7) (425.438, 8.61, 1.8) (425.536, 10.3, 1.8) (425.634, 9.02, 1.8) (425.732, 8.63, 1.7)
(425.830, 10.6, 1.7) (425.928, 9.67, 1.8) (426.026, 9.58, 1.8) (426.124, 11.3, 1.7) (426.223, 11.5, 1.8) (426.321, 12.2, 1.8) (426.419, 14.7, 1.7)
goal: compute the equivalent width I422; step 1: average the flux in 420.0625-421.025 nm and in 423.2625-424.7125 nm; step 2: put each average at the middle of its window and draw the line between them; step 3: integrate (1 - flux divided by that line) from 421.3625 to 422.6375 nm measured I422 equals 0.12 nm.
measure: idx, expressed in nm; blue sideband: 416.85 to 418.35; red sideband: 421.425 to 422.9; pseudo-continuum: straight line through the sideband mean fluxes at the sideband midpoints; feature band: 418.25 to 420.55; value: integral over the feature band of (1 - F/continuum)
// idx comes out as -0.155 nm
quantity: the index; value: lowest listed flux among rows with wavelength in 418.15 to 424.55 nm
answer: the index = 5.97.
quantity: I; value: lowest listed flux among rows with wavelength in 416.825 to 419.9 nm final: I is 6.18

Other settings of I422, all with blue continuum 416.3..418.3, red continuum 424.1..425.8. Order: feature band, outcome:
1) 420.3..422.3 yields -0.13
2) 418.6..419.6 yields -0.04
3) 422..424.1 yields 0.10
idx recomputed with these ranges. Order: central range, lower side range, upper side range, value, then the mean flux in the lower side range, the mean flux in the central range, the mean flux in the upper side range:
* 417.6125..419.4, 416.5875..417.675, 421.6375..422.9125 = -0.15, 7.68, 8.69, 8.95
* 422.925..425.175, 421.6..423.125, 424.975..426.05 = -0.18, 9.03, 9.84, 9.18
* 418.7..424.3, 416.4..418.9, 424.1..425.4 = -0.01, 8.34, 9.29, 10.1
